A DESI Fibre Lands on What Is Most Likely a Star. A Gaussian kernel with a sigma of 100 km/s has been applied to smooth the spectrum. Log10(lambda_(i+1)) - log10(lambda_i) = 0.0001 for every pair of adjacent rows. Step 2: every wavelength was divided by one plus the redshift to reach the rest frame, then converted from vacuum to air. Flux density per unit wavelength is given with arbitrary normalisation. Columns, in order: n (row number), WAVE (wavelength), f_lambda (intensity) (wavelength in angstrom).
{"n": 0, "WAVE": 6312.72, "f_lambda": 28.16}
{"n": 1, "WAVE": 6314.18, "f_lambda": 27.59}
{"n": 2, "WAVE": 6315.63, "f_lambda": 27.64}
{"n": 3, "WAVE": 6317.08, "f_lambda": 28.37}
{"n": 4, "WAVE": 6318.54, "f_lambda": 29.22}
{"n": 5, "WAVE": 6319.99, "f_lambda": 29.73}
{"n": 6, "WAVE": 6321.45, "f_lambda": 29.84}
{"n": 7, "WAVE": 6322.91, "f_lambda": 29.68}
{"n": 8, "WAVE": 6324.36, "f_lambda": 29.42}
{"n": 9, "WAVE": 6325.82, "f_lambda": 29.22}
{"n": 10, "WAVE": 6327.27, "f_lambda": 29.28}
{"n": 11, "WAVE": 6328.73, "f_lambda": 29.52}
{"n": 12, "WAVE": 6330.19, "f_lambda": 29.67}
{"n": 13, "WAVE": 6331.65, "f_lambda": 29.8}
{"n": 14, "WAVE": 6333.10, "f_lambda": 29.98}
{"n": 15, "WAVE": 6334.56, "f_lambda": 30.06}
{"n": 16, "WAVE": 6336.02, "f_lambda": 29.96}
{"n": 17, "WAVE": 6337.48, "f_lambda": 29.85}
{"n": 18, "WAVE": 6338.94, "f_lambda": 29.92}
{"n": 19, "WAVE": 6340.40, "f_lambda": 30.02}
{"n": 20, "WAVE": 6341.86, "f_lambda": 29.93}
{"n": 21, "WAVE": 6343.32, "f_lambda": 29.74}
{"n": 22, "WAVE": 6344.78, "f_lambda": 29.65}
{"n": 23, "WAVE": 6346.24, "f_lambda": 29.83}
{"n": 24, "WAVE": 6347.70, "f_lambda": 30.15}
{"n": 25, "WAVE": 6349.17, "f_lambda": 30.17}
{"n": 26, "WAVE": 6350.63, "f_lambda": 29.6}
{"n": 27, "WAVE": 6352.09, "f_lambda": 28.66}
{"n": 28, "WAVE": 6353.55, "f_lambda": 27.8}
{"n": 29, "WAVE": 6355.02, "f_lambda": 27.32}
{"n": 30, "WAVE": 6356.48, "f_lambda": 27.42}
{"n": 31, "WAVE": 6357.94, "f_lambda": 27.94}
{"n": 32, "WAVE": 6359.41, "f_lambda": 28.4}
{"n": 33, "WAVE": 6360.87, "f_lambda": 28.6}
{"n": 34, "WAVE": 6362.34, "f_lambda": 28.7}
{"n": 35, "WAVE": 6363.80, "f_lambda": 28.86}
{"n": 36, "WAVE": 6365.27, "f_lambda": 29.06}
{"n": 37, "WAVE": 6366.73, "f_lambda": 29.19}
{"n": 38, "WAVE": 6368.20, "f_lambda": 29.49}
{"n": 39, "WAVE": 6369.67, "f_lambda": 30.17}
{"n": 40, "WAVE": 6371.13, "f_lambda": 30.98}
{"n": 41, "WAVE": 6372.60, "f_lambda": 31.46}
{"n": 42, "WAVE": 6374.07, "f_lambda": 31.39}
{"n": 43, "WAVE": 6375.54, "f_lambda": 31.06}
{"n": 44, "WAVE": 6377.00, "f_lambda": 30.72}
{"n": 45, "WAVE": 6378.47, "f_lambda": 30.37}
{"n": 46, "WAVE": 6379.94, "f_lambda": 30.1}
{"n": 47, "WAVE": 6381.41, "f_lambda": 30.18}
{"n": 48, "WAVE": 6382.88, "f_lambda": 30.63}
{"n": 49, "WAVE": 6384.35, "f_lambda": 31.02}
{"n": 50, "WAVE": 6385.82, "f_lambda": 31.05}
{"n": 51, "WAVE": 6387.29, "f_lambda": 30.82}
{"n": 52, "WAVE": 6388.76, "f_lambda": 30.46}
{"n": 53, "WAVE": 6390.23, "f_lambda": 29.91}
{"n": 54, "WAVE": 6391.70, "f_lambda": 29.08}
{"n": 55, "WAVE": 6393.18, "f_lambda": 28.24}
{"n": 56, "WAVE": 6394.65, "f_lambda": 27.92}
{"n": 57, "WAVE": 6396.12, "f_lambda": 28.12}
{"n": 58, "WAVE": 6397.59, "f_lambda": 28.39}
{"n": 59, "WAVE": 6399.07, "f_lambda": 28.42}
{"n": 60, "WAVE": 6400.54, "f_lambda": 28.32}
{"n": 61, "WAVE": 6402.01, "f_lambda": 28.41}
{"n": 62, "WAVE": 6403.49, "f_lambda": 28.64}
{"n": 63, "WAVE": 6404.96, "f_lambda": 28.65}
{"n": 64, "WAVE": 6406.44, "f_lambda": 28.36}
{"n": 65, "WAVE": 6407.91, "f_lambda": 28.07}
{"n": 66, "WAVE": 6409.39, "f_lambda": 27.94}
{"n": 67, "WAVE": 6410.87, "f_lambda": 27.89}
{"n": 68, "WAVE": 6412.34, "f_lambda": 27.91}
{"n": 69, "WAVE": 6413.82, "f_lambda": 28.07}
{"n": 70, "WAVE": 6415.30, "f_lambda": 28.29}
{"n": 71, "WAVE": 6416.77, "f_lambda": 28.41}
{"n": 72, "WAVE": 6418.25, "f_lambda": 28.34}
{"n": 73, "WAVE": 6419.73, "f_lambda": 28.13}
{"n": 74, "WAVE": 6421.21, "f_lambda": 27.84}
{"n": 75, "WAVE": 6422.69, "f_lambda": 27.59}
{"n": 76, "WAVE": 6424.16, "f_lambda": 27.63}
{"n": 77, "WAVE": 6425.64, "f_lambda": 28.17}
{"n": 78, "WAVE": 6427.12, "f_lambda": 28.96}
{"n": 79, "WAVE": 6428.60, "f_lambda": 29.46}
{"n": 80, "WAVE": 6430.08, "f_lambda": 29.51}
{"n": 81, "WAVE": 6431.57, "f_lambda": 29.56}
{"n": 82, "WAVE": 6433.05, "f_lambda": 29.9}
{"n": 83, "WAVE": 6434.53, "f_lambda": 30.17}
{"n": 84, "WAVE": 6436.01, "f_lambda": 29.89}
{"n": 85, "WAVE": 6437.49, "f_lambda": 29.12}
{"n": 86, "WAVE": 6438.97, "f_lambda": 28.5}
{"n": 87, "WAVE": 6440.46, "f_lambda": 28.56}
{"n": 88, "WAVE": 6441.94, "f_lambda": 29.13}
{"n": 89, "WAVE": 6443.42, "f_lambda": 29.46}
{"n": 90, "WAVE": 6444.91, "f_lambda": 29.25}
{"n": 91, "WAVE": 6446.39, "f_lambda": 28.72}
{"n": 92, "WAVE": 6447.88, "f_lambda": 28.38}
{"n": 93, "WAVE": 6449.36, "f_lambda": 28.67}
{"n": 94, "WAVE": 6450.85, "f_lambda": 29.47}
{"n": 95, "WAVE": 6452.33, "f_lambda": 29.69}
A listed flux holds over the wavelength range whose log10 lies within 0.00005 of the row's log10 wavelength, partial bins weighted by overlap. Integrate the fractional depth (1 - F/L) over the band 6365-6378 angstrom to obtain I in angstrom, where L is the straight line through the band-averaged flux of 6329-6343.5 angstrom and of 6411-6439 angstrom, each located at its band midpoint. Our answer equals -0.5 angstrom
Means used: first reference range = 29.9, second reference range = 28.7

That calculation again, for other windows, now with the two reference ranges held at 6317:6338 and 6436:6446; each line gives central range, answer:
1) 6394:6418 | 0.8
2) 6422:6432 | 0.2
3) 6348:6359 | 0.4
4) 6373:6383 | -0.4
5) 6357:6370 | 0.2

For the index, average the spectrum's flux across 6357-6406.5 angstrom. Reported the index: 29.5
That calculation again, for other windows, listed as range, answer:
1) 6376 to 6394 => 30.2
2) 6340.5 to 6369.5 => 29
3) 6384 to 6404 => 29.2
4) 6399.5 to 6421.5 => 28.2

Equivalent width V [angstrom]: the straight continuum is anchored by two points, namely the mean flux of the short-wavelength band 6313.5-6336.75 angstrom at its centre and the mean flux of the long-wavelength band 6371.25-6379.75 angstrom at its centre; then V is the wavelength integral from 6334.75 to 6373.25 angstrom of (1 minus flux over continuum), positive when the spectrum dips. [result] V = 1.1 angstrom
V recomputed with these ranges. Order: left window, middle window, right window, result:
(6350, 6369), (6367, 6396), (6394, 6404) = -1.8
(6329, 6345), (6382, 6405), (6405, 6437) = -0.2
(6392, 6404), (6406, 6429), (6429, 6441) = 0.6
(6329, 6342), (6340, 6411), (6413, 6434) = -0.1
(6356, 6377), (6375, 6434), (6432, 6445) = 0.9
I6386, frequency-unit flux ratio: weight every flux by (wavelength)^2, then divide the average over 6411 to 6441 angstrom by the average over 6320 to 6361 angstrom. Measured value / 1.00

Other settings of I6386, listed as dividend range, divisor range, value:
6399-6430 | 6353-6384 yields 0.97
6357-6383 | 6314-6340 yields 1.03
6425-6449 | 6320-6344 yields 1.01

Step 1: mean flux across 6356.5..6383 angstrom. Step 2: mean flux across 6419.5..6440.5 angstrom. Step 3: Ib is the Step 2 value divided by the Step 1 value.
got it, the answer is 0.97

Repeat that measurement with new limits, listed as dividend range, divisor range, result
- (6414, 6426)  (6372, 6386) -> 0.91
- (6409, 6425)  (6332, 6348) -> 0.94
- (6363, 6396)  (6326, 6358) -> 1.02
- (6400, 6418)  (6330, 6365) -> 0.97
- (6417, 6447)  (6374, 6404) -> 0.97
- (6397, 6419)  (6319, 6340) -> 0.95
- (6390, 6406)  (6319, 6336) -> 0.96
